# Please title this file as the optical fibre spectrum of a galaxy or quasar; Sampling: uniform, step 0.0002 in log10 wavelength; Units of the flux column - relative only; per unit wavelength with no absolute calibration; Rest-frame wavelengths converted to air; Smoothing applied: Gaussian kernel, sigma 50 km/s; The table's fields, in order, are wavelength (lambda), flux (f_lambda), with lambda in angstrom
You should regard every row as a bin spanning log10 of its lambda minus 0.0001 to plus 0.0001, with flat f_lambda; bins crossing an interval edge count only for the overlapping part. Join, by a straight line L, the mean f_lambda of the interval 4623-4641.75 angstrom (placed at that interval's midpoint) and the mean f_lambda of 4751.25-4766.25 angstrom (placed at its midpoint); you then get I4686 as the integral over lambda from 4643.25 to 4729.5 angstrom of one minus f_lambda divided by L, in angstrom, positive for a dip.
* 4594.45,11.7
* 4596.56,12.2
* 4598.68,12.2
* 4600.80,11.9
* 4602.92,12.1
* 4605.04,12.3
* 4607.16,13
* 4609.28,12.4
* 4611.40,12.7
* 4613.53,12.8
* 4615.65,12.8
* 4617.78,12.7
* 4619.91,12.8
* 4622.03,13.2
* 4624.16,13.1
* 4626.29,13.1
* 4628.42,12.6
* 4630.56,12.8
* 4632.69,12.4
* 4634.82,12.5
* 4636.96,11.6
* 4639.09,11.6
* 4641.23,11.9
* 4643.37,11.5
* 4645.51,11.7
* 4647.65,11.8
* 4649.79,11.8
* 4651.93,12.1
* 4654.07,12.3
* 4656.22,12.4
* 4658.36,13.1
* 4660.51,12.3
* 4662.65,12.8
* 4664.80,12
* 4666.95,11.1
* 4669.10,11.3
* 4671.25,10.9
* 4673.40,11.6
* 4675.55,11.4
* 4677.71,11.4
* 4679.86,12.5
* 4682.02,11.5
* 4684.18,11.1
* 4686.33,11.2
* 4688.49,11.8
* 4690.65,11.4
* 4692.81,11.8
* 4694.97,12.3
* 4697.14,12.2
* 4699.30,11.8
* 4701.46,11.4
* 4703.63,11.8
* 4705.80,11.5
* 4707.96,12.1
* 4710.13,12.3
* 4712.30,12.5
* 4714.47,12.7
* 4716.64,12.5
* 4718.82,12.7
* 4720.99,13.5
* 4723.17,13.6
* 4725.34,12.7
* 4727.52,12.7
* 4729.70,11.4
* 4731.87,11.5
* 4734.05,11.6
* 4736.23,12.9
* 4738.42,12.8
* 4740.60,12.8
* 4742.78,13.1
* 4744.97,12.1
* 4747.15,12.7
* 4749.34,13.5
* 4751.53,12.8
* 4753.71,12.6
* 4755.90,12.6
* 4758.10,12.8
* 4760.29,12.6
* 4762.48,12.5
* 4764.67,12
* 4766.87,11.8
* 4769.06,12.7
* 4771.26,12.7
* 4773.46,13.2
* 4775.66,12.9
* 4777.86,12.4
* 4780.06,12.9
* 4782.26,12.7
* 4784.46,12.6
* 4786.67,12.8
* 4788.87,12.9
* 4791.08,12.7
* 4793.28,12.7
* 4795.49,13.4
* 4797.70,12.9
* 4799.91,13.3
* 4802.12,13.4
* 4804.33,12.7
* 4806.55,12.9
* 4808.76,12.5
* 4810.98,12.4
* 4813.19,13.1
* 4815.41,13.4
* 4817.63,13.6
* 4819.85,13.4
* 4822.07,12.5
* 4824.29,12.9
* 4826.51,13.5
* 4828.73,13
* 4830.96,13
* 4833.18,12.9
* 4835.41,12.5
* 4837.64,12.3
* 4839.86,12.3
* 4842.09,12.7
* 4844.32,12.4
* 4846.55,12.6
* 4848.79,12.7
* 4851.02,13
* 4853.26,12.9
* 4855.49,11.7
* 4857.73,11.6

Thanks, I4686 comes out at 3.0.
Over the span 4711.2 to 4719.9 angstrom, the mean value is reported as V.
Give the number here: 12.6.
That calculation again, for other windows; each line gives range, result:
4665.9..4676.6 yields 11.3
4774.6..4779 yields 12.7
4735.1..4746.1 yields 12.7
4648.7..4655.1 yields 12.1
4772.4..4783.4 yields 12.8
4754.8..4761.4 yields 12.7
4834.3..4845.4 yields 12.4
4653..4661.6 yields 12.5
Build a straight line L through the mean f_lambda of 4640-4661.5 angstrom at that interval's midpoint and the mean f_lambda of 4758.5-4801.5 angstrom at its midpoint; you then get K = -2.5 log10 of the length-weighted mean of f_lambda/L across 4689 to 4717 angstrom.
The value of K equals 0.03 mag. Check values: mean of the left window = 12.1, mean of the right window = 12.7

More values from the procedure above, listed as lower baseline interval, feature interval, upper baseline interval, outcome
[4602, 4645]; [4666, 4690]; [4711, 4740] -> 0.10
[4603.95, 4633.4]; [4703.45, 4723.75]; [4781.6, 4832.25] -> 0.03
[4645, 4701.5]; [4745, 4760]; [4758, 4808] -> -0.02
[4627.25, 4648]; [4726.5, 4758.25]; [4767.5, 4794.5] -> 0.00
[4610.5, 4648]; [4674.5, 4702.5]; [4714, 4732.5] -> 0.08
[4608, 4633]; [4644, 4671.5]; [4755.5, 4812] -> 0.07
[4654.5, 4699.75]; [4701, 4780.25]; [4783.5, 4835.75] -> -0.01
